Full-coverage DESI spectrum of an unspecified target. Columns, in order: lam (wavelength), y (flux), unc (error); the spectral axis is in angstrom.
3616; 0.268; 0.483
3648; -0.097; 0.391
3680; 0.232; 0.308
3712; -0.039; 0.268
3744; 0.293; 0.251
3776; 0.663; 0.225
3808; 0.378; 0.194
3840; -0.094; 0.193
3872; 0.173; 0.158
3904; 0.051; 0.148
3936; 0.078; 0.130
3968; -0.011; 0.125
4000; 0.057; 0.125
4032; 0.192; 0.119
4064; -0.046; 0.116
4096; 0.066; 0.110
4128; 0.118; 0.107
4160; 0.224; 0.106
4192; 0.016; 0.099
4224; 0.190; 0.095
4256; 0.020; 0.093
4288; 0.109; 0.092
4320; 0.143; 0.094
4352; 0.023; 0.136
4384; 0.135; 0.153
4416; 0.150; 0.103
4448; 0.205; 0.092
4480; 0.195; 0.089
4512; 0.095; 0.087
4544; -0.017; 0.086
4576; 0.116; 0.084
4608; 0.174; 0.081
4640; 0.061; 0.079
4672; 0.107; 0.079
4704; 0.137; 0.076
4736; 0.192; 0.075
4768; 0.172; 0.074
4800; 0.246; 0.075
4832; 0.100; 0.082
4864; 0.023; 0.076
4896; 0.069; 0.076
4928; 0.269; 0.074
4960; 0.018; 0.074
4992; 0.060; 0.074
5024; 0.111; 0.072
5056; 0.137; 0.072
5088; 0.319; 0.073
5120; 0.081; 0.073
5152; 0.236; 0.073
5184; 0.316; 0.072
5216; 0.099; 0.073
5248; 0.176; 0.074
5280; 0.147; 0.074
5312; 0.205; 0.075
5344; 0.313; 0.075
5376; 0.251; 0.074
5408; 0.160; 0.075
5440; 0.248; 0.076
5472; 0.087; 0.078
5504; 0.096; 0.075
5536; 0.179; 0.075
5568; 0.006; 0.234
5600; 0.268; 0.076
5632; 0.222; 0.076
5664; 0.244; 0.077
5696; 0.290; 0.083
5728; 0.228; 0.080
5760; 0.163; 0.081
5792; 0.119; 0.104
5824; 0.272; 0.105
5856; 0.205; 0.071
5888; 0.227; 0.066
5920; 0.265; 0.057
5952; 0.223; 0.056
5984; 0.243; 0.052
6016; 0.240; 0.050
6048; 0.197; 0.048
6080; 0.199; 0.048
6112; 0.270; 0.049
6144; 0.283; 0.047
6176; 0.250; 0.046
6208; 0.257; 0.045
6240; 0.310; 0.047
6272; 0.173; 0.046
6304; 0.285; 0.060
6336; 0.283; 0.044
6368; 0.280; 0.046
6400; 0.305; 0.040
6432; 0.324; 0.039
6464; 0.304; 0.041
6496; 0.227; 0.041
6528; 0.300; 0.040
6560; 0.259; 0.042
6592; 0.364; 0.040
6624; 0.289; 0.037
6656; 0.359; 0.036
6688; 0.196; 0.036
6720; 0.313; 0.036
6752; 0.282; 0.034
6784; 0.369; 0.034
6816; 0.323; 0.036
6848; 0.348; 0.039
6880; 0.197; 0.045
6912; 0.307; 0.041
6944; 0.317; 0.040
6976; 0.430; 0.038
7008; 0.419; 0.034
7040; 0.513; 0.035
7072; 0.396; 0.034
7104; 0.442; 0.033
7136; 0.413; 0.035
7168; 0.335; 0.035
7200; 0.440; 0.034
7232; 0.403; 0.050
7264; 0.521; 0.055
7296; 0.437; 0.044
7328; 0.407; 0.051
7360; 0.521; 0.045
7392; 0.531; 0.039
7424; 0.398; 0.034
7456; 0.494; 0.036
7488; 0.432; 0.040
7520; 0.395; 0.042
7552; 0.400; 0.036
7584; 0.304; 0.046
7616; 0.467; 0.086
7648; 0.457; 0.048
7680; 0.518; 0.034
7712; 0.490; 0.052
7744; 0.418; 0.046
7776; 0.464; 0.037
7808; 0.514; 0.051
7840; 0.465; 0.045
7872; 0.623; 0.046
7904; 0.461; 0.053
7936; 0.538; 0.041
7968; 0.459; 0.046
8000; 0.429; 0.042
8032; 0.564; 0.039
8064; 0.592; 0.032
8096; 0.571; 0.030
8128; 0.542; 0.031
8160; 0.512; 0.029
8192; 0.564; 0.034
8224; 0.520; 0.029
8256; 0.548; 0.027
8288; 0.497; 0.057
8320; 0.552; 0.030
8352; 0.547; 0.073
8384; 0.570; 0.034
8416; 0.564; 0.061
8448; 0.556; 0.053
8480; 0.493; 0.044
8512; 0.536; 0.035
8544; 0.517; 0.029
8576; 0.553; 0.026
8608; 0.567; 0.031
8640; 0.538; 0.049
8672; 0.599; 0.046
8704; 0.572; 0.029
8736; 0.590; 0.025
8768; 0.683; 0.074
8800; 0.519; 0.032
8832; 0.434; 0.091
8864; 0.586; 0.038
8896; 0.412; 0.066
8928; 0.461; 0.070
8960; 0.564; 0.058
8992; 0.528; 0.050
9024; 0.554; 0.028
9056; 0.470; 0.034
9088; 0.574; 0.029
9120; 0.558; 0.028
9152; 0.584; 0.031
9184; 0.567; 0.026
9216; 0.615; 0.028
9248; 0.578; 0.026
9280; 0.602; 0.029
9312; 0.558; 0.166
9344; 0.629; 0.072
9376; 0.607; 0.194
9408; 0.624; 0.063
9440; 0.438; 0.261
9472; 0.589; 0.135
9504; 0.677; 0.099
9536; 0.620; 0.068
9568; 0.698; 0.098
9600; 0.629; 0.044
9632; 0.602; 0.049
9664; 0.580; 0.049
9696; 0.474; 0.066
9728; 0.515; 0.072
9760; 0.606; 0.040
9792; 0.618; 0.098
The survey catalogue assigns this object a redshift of 0.746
